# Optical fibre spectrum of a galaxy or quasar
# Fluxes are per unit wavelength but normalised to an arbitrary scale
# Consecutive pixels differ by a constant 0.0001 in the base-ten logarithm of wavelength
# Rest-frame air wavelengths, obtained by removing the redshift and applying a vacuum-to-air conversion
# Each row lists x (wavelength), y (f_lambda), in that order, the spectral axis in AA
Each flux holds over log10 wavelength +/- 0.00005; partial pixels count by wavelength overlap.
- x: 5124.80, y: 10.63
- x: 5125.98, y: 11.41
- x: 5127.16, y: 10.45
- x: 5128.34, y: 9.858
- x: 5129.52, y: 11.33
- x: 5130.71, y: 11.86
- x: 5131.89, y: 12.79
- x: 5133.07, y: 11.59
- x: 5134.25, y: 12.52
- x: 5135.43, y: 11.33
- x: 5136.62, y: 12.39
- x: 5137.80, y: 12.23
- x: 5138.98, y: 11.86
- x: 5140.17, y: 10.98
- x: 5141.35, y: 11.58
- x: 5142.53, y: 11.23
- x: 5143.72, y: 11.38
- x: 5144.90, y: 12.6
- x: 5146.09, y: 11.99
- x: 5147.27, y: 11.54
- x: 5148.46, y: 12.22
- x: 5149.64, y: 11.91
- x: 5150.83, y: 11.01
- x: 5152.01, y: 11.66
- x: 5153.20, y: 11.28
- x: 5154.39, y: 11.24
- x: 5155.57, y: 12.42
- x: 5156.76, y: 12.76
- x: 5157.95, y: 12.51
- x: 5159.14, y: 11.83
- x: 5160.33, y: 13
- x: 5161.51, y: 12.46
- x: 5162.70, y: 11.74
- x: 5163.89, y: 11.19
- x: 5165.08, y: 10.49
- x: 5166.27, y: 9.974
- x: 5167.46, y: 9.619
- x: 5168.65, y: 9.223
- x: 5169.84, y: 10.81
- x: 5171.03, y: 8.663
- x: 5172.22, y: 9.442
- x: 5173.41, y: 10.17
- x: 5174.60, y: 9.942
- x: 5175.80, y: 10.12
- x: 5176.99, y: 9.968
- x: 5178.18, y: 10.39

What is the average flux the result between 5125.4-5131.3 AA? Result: 11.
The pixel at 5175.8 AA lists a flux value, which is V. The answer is 10.12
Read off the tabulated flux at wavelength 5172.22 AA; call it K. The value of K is 9.442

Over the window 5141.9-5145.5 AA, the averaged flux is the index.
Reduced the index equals 11.7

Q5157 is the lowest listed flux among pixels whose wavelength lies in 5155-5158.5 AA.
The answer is 12.42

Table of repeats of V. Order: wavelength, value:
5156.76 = 12.76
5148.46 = 12.22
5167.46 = 9.619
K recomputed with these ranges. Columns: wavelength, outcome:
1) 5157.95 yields 12.51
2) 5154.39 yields 11.24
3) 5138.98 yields 11.86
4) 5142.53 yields 11.23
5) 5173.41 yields 10.17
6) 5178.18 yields 10.39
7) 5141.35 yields 11.58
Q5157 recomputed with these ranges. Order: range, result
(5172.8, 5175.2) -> 9.942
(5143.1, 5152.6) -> 11.01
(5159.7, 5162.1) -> 12.46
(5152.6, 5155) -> 11.24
